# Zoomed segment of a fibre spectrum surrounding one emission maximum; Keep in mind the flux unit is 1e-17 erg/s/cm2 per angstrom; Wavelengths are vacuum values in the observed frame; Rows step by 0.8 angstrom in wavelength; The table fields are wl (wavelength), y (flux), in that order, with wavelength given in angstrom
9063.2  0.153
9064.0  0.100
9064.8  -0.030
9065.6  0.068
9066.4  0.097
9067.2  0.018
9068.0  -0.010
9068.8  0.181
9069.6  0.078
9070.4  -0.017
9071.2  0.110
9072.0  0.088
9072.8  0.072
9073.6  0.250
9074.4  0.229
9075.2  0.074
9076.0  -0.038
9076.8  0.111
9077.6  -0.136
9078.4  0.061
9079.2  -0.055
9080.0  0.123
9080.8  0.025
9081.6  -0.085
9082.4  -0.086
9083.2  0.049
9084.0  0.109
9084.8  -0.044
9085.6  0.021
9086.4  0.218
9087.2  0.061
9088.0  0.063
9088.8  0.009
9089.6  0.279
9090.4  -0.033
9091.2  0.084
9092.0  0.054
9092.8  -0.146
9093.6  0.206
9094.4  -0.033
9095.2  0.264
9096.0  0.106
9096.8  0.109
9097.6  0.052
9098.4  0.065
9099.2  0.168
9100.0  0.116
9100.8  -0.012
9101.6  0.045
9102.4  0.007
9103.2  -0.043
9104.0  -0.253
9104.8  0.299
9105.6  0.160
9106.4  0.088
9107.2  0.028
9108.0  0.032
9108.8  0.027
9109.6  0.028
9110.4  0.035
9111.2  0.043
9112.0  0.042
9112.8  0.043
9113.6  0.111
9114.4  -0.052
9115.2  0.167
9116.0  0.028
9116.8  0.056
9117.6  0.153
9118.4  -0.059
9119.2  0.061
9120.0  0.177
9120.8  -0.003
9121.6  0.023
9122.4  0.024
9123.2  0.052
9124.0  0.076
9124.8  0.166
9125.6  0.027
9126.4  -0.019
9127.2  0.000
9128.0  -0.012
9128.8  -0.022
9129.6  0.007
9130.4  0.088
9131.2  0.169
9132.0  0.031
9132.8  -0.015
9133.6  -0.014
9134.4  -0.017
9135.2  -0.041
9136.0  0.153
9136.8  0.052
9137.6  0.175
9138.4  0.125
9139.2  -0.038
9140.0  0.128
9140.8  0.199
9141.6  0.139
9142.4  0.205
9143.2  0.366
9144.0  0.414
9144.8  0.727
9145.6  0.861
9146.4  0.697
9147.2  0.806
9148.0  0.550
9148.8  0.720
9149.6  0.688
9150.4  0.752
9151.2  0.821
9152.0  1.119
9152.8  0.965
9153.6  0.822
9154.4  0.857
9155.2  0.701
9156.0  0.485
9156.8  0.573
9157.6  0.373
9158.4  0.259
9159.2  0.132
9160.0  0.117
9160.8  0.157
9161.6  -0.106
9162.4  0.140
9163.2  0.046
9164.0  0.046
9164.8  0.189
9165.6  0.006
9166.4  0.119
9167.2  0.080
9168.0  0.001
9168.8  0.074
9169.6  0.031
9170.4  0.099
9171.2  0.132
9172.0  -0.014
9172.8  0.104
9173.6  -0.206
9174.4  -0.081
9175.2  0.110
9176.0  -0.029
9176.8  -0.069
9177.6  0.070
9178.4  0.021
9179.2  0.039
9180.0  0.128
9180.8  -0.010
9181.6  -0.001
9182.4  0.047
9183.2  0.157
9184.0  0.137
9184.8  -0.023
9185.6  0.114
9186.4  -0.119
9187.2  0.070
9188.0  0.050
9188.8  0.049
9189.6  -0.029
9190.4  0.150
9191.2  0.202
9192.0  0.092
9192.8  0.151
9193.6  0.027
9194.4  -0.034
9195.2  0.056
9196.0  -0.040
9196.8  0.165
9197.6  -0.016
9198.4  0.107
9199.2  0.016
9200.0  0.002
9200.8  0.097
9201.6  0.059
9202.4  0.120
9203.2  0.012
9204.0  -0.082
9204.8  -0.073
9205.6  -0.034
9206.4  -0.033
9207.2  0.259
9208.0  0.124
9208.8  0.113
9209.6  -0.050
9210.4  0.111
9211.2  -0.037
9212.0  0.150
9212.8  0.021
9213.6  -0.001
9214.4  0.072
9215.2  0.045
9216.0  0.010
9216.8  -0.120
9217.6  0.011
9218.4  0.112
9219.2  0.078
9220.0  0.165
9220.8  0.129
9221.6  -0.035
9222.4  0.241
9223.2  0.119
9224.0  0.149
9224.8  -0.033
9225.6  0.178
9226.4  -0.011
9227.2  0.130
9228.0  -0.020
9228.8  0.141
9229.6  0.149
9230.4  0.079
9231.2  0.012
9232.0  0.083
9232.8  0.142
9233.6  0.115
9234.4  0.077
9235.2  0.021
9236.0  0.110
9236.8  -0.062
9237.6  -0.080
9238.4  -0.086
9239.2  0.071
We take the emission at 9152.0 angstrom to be [O II] 3727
